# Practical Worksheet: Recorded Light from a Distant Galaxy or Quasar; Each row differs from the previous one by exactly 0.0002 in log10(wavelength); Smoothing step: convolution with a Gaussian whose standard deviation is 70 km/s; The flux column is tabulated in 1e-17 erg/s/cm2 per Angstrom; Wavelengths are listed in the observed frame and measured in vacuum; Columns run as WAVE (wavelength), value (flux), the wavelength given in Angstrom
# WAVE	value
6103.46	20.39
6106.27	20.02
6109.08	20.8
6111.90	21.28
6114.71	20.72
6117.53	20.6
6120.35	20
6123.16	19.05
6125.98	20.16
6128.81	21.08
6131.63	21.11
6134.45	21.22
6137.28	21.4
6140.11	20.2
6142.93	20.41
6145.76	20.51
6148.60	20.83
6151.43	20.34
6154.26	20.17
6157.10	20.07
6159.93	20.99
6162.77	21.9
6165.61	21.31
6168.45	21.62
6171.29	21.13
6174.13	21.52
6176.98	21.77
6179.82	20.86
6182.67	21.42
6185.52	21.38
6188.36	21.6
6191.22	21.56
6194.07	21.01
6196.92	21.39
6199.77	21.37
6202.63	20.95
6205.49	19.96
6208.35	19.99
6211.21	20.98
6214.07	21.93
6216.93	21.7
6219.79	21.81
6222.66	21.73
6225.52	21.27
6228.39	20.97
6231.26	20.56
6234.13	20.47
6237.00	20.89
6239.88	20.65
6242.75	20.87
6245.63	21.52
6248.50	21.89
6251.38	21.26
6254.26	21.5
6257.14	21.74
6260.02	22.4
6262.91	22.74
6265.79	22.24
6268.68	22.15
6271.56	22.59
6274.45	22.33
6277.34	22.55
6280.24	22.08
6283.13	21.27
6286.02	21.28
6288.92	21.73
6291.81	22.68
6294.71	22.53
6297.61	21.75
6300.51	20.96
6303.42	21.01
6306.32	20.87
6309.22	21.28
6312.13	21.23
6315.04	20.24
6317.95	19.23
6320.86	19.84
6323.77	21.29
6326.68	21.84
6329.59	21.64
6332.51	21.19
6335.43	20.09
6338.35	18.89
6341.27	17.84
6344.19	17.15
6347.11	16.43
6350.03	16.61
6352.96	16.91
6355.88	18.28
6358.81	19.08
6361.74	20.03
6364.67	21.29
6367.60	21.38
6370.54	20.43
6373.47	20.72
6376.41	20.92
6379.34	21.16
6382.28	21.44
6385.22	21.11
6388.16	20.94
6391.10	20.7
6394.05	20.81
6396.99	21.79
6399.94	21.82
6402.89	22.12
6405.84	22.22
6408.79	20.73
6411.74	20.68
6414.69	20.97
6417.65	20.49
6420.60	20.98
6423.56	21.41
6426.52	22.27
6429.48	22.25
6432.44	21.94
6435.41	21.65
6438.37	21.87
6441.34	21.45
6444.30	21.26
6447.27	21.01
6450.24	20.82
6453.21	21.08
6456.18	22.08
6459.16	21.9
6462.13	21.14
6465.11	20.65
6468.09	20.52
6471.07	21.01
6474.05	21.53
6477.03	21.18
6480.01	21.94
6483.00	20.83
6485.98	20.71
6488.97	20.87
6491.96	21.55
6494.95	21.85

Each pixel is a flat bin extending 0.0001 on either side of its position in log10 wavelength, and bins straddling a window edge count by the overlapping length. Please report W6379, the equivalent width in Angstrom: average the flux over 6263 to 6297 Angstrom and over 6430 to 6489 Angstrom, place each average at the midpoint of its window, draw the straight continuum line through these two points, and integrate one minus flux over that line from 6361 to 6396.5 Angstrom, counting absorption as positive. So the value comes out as 1.19 Angstrom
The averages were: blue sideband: 22.1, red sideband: 21.3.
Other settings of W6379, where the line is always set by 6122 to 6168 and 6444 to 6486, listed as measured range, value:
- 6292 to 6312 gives -0.5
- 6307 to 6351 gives 2.7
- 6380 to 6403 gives -0.2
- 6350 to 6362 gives 1.6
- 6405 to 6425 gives 0.1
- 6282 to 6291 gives -0.3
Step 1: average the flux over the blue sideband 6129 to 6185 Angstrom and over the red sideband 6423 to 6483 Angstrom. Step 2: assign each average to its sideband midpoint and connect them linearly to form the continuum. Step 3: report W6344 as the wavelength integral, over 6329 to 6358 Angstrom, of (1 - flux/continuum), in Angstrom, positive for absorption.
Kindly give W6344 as 3.88 Angstrom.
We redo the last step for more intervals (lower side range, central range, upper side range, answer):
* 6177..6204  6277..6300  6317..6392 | -1.7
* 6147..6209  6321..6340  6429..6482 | 0.5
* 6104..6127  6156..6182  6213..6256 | -0.6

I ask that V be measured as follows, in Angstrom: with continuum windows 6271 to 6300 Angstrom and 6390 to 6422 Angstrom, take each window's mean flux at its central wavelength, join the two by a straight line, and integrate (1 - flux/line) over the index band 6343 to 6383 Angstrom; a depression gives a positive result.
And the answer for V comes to 3.9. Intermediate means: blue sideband 22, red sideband 21.2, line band 19.4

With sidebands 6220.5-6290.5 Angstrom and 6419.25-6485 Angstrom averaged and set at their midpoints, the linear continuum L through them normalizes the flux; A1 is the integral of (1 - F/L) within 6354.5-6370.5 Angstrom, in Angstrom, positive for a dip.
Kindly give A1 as 1.1 Angstrom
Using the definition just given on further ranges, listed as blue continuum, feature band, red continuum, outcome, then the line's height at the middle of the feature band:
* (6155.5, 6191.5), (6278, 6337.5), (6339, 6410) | -2.1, 20.5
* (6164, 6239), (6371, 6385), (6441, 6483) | 0.1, 21.2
